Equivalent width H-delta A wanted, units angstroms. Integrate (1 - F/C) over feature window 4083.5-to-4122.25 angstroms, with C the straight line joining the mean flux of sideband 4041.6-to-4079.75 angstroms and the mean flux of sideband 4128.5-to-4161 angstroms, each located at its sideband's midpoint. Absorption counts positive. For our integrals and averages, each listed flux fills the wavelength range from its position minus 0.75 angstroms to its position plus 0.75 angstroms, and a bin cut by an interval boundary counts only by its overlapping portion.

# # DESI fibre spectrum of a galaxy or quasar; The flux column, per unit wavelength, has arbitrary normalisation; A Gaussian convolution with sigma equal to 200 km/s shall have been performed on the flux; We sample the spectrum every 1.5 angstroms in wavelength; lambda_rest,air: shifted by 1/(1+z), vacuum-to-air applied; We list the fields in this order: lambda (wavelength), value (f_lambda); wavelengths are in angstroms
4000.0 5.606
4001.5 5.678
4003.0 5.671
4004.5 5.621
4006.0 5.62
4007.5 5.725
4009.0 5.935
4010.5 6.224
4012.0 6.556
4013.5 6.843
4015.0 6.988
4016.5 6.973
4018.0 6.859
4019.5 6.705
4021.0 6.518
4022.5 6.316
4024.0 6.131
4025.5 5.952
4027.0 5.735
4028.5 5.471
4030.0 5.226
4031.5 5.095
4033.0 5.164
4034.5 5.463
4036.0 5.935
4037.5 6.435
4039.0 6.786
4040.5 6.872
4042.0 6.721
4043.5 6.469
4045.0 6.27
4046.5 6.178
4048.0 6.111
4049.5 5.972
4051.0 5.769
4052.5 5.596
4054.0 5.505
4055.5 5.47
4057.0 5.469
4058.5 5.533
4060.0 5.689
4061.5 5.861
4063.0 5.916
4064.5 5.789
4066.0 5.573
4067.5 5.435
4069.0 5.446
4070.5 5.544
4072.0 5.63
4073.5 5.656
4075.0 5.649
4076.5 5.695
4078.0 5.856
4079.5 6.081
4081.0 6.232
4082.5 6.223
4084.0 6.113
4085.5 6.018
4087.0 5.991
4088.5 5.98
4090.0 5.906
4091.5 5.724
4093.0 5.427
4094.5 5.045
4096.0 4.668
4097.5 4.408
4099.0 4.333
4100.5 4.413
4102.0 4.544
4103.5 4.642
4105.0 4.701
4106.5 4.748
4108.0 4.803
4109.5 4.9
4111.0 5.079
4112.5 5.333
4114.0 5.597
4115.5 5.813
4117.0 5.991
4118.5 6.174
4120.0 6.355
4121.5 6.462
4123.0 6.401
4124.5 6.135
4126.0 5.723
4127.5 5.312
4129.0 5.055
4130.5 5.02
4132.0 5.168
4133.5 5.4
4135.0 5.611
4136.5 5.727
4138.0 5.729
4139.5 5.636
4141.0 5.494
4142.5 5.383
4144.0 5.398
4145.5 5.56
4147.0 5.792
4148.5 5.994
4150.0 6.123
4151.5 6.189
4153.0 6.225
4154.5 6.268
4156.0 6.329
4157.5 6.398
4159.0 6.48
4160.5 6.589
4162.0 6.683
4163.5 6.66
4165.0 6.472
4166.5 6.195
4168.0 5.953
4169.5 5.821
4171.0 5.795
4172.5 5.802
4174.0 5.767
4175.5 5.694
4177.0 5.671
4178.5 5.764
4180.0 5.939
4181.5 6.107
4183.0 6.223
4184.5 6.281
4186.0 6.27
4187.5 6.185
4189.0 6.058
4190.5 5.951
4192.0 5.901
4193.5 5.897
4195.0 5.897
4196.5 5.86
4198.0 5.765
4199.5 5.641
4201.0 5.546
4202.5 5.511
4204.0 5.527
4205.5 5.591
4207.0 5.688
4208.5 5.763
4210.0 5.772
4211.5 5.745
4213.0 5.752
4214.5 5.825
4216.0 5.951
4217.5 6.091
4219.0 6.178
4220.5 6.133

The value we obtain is 2.99 angstroms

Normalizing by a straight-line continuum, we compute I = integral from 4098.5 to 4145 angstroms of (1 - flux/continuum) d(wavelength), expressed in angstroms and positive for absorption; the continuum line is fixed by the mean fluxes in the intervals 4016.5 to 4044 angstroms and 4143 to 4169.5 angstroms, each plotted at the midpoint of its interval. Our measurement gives 5.8 angstroms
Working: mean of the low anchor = 6.12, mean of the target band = 5.4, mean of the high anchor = 6.18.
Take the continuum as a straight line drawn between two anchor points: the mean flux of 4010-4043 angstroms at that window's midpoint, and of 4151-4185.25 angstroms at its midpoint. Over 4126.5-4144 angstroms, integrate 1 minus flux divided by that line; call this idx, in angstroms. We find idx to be 2.1 angstroms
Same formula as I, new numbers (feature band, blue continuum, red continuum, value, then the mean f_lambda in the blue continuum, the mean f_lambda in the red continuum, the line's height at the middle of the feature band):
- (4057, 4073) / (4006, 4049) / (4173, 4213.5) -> 1.3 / 6.19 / 5.84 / 6.11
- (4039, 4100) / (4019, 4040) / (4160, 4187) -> 2.2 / 5.93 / 6.09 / 5.97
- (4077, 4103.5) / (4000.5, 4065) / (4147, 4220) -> 2.5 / 6.02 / 5.99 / 6.01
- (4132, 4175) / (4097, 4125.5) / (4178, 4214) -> -2.9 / 5.32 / 5.86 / 5.59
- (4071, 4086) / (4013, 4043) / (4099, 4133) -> -0.5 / 6.21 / 5.36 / 5.72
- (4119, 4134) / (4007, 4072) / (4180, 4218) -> 0.5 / 6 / 5.87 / 5.93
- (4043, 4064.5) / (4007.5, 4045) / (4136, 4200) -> 1.2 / 6.21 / 5.99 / 6.17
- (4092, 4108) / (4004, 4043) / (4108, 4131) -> 2.9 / 6.15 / 5.67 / 5.77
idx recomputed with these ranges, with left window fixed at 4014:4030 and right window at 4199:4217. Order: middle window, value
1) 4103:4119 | 2.1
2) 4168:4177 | 0.1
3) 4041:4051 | 0.0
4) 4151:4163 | -1.1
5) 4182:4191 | -0.6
